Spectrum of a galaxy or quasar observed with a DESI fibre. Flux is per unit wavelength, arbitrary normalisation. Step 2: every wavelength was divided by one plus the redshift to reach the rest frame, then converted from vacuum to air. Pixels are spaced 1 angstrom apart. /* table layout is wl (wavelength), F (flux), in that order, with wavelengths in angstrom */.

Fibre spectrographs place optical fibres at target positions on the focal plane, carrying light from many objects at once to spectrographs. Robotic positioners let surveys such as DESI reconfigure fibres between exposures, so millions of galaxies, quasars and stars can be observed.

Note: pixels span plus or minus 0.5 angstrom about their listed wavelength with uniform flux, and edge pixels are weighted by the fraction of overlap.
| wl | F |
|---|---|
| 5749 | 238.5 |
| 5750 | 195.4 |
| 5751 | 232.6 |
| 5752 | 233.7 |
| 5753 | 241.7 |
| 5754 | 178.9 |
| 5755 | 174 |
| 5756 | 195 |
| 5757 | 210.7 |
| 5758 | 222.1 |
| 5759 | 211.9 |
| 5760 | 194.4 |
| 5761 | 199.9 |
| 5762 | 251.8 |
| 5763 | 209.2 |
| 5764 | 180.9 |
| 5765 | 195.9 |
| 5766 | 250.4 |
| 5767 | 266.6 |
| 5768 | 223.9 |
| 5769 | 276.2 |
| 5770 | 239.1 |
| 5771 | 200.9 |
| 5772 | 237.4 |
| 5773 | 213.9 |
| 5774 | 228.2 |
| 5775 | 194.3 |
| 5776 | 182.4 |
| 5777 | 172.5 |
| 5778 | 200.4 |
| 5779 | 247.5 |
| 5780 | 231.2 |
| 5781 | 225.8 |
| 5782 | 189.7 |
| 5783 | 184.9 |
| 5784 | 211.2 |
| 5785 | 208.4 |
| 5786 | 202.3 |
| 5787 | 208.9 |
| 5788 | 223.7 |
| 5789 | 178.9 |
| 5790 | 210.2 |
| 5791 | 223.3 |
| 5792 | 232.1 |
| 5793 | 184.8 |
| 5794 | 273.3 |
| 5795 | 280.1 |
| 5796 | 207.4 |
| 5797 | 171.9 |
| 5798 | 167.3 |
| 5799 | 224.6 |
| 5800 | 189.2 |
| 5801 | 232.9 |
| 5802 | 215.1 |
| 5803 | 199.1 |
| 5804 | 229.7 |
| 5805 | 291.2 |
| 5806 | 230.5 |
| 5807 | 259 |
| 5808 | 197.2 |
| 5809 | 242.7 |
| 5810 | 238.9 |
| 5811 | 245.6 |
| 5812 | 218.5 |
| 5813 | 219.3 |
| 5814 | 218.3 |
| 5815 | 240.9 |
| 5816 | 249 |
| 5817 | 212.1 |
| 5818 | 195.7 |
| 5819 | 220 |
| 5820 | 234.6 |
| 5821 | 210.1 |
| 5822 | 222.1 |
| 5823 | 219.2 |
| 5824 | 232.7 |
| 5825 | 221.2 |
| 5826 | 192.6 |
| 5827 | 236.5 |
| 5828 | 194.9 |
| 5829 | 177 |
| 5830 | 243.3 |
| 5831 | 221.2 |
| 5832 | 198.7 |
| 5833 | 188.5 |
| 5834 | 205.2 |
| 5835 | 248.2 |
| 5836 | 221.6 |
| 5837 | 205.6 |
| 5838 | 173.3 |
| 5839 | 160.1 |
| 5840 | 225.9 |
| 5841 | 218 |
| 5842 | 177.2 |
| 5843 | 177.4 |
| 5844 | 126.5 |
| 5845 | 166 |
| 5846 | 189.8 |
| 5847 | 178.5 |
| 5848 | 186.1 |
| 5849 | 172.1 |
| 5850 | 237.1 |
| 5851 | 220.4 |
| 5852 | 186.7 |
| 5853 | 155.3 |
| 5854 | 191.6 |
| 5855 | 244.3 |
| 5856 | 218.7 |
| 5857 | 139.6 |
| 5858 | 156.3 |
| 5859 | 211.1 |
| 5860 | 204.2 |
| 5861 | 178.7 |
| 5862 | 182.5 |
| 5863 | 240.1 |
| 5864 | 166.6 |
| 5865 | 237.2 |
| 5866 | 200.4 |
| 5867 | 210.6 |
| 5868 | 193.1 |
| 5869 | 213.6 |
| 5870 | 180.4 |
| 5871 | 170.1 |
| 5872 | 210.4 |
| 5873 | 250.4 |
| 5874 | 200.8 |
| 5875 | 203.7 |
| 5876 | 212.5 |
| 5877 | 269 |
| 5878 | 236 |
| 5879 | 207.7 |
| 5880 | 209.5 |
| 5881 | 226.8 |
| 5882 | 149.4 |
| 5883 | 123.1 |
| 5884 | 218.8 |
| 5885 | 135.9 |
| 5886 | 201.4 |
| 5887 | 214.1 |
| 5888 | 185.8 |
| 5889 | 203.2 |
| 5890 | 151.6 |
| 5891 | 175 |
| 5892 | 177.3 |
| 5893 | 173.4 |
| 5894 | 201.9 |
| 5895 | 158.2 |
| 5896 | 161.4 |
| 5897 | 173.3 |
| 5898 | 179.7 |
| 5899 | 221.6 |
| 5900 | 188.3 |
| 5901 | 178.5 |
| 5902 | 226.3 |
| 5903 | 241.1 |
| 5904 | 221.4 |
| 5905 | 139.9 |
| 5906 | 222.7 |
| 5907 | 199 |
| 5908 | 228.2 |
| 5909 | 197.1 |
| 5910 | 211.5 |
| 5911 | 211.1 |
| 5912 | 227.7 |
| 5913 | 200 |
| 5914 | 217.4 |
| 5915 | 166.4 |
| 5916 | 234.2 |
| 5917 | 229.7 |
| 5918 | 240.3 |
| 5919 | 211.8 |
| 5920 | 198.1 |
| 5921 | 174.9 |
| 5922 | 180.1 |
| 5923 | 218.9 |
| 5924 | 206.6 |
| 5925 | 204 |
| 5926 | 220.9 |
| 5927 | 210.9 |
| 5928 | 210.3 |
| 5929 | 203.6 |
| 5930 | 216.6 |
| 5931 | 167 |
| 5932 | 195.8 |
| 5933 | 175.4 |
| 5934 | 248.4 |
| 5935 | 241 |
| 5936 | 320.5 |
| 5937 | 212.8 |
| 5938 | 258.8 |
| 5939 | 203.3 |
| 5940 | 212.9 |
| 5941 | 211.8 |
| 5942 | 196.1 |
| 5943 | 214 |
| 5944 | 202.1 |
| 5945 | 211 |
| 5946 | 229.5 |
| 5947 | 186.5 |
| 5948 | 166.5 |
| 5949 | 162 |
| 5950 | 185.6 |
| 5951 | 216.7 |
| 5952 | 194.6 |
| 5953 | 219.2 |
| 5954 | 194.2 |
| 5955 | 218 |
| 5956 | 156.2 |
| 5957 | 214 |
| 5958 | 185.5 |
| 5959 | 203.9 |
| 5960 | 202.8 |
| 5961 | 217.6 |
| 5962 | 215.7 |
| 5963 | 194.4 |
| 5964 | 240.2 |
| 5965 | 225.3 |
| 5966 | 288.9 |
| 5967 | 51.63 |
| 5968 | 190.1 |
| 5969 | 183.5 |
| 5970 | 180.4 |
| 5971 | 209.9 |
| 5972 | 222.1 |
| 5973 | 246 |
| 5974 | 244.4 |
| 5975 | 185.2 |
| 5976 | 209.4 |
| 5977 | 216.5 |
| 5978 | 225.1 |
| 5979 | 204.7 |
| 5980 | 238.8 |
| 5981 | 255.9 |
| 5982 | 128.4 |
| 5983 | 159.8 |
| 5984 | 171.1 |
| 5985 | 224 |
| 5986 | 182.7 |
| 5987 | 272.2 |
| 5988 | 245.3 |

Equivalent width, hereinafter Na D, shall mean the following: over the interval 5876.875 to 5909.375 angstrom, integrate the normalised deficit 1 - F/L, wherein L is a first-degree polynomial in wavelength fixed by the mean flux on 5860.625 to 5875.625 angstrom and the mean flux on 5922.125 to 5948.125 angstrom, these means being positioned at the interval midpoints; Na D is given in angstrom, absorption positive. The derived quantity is 2.18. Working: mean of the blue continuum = 203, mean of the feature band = 193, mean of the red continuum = 213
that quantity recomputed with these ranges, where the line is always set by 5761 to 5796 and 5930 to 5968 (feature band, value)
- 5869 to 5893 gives 1.7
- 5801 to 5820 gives -1.2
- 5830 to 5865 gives 3.1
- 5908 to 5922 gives 0.0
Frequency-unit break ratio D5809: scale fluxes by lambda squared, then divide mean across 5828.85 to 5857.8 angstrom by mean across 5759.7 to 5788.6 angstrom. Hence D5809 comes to 0.9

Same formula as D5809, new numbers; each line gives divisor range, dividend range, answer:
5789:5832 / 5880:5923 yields 0.91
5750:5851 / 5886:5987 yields 1.00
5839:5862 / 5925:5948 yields 1.17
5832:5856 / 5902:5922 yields 1.10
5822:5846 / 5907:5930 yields 1.07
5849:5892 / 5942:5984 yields 1.05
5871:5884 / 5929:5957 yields 1.03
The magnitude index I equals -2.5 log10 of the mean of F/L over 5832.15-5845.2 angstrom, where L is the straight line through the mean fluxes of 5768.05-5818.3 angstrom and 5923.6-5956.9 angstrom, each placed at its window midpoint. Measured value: 0.12 mag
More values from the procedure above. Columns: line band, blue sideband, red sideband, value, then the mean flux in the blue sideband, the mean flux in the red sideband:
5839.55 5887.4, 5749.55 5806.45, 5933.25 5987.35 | 0.084 mag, 216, 208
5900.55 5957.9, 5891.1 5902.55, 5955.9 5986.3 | -0.081 mag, 185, 203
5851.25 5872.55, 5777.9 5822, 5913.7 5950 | 0.106 mag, 220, 210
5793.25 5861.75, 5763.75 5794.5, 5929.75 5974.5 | 0.024 mag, 216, 207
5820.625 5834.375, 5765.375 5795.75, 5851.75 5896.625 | -0.024 mag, 220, 194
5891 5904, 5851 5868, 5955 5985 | 0.043 mag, 196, 203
